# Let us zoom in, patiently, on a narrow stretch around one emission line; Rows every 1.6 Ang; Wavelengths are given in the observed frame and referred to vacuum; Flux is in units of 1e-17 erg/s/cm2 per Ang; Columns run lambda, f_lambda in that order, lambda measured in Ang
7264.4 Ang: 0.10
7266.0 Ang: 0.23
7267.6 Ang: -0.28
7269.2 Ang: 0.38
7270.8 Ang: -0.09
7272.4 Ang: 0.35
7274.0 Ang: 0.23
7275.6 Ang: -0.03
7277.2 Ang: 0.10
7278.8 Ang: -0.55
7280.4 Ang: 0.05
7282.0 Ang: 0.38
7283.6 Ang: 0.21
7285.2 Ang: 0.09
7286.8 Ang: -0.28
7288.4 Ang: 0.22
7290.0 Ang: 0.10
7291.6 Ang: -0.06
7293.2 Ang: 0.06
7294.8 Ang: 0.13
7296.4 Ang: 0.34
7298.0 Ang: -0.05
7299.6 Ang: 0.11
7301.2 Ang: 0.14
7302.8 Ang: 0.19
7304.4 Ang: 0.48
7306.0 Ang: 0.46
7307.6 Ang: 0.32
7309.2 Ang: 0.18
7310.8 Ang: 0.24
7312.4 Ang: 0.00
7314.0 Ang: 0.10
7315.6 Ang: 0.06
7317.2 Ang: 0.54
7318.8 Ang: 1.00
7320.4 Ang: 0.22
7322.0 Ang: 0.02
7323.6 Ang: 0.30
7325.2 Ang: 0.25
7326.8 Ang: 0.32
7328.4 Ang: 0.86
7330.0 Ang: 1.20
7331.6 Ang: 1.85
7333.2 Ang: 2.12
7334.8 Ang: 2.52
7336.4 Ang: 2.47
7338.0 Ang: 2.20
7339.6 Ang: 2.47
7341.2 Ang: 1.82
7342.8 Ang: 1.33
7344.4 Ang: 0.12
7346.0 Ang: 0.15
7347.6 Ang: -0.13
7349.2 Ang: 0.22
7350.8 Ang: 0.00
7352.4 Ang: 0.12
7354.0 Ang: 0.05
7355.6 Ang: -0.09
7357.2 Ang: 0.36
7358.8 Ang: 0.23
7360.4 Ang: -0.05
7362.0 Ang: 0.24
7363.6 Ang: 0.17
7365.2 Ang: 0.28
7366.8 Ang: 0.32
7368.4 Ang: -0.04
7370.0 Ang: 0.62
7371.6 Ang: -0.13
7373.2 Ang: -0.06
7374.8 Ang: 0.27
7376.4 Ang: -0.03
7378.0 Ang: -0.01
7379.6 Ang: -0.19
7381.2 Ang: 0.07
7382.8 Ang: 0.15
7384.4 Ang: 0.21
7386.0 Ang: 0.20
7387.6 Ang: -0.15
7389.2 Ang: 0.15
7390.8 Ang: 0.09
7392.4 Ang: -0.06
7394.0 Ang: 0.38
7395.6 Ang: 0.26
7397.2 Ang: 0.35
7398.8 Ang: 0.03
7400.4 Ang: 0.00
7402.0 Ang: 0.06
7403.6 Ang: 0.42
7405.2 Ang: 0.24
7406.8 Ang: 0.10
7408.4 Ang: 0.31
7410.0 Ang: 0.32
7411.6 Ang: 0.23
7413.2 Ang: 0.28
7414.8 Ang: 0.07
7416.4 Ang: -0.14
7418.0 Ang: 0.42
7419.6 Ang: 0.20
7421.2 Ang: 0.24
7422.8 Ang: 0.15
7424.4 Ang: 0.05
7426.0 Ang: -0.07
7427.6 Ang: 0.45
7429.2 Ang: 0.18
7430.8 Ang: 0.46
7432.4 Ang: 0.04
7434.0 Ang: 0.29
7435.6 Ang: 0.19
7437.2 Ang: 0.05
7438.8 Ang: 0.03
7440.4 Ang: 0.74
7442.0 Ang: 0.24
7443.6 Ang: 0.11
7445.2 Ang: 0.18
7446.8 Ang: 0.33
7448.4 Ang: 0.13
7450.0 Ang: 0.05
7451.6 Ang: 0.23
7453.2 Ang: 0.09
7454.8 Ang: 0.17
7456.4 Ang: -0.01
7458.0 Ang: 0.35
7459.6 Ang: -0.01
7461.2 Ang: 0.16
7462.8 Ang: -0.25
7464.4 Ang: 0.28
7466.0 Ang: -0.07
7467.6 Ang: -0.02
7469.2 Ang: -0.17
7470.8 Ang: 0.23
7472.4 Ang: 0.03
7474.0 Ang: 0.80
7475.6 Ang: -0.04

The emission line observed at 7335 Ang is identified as [O II] 3727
